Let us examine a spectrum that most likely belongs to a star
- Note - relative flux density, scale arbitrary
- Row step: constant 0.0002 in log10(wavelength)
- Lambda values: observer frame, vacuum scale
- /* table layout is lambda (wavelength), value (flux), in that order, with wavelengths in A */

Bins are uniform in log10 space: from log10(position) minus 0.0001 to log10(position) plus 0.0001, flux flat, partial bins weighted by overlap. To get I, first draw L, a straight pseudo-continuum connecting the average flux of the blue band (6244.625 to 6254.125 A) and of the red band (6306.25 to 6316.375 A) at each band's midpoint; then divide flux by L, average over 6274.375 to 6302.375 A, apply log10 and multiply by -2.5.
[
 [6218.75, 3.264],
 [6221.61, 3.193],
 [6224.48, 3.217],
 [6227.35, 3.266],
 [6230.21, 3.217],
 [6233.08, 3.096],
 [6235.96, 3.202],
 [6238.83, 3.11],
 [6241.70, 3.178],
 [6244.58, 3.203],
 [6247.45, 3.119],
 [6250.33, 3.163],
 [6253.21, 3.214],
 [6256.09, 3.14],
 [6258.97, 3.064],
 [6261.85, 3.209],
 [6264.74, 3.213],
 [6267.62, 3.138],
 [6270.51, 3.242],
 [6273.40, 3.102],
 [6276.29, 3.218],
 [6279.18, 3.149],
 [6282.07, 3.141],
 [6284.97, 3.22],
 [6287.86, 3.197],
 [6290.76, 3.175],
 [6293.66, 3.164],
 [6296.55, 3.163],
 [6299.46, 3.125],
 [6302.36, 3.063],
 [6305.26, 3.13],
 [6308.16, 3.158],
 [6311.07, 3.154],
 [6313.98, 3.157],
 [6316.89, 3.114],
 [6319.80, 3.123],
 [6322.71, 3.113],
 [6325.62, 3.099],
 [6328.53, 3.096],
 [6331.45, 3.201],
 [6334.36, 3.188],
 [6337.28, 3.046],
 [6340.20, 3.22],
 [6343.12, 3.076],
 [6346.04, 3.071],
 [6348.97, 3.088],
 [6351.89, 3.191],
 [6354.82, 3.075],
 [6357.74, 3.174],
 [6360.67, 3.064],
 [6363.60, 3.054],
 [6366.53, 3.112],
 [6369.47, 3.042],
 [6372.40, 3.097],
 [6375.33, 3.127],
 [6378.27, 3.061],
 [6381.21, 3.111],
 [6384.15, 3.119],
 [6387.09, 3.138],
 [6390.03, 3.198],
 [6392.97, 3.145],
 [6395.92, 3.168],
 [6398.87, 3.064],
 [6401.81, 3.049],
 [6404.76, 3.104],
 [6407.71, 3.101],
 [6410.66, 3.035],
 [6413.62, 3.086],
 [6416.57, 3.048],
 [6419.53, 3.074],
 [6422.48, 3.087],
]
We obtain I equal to -0.003 mag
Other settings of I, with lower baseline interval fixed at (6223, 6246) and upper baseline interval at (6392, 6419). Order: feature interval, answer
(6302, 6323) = 0.00 mag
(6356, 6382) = 0.00 mag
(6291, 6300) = 0.00 mag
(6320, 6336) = 0.00 mag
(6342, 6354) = 0.01 mag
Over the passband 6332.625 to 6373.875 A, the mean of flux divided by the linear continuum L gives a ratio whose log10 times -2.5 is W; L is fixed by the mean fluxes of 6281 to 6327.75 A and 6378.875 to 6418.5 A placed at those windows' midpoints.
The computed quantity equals 0.00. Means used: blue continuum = 3.14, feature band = 3.11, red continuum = 3.1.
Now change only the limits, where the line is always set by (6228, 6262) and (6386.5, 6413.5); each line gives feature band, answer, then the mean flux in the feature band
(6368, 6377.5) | 0.01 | 3.09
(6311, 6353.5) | 0.00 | 3.13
